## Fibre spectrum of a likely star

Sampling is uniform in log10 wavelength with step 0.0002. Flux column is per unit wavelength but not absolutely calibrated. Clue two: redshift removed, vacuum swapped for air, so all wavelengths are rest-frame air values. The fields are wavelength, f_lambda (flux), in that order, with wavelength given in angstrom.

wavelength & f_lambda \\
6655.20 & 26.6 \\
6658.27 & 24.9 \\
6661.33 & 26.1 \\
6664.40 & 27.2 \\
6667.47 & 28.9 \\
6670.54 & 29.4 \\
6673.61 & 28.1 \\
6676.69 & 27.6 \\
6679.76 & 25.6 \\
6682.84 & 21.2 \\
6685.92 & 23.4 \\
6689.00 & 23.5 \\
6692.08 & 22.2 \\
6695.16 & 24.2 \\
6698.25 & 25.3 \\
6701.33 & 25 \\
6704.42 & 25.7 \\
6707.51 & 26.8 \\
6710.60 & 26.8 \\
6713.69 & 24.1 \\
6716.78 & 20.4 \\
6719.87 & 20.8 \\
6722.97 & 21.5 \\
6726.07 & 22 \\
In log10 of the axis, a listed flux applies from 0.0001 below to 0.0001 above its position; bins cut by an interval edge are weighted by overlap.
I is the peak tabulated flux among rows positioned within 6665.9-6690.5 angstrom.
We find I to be 29.4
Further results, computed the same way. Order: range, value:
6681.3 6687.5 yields 23.4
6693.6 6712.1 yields 26.8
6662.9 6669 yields 28.9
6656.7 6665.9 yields 27.2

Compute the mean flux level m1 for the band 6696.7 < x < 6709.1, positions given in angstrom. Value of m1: 25.7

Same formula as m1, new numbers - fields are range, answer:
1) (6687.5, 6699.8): 23.8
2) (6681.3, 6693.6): 22.6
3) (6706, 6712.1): 26.8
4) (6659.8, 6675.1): 27.9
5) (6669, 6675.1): 28.8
